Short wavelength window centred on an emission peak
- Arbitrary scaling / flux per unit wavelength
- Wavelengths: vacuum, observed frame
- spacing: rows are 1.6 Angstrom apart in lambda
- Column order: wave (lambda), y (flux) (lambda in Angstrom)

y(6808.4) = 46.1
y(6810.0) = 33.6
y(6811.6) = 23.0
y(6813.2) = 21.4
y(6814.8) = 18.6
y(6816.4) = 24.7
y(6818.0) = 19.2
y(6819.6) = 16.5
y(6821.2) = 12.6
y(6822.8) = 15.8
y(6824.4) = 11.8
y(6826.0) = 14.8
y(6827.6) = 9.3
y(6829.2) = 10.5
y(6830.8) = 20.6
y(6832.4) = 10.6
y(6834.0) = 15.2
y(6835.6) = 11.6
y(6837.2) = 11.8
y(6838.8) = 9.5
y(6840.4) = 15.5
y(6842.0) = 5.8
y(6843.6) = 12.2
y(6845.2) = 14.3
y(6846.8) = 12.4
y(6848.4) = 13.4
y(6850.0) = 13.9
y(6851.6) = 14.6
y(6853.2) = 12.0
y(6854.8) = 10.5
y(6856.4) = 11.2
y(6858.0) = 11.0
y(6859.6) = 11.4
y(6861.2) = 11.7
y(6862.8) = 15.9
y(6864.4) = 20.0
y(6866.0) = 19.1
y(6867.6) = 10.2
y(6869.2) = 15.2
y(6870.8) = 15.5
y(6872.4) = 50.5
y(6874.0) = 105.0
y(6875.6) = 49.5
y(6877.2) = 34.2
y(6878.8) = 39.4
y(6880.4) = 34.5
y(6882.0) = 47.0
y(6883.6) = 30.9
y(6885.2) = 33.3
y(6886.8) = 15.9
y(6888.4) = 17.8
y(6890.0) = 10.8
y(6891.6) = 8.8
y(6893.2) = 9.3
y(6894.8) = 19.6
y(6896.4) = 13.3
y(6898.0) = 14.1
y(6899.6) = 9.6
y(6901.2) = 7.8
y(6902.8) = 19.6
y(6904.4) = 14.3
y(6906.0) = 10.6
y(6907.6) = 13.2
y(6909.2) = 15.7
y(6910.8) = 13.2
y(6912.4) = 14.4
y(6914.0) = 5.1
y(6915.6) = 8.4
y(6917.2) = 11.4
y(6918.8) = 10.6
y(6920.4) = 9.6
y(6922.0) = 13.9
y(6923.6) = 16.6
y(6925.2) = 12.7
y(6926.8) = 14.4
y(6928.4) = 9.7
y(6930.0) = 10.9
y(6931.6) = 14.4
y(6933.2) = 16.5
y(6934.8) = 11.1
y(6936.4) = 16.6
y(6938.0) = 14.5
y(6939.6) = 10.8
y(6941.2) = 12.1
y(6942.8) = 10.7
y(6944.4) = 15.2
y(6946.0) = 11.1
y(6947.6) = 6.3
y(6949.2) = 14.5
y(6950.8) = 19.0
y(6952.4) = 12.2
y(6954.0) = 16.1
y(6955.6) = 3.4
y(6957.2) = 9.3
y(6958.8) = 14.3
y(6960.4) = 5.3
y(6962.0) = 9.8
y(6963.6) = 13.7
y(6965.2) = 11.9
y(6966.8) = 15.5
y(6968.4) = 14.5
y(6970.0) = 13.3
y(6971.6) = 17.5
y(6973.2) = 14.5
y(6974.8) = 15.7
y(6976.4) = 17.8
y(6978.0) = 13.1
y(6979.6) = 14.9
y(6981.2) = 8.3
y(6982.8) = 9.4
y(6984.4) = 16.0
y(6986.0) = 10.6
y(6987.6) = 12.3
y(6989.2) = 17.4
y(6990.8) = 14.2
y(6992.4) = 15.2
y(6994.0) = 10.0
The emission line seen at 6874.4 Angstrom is [O III]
